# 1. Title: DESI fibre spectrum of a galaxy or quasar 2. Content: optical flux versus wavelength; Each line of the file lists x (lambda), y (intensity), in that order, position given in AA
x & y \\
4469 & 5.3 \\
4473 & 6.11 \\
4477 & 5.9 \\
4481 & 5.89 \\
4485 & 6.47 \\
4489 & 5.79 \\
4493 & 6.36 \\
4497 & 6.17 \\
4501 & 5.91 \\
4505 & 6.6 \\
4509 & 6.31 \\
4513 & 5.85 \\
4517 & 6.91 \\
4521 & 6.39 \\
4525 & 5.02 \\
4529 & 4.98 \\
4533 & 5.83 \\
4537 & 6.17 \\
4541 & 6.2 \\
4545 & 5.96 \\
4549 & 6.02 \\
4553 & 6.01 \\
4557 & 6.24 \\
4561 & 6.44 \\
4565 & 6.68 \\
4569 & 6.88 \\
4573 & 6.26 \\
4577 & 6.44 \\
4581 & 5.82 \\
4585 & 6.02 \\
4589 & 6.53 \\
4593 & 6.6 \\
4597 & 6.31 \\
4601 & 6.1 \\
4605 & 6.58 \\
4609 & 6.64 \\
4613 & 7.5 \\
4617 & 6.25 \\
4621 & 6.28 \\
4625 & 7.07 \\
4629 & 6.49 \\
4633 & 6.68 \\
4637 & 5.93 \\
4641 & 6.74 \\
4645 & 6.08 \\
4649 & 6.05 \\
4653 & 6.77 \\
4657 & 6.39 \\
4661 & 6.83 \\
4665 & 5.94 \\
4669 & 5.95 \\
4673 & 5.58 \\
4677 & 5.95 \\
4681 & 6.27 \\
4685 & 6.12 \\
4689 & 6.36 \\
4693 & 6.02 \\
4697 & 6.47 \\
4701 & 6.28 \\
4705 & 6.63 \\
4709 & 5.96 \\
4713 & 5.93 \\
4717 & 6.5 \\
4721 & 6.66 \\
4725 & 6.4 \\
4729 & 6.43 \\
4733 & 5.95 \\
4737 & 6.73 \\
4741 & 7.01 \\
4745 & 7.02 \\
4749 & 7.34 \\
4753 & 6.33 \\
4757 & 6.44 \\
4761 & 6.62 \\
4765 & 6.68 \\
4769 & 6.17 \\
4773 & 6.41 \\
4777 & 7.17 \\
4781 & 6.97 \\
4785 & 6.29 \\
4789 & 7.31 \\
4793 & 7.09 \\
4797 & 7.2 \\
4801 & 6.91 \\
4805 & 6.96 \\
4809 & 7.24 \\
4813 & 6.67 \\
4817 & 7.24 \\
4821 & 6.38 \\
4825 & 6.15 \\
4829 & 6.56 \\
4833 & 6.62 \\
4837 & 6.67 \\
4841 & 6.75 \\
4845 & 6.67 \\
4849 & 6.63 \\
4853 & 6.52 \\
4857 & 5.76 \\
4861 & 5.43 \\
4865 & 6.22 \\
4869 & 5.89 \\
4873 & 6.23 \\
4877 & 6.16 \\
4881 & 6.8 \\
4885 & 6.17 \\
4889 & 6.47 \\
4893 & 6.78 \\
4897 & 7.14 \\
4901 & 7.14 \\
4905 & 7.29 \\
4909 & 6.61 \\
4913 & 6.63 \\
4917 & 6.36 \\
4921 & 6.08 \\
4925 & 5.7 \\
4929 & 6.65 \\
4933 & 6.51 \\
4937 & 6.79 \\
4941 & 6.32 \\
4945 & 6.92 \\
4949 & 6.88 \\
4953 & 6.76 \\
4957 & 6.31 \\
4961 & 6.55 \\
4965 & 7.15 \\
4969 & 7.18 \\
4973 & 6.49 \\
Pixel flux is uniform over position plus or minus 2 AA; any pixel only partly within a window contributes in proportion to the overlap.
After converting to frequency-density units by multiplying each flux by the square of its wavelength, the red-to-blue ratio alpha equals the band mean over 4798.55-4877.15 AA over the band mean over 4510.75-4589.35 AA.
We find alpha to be 1.20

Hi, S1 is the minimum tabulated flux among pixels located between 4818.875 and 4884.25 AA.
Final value 5.43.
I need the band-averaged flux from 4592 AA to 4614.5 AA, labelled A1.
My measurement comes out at 6.6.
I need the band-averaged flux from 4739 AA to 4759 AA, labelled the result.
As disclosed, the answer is 6.83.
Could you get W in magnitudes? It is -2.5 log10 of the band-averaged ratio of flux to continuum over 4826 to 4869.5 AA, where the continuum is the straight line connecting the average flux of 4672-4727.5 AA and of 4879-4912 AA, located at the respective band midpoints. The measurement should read 0.051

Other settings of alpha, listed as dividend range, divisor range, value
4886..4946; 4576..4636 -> 1.16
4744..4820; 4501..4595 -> 1.22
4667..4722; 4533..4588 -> 1.05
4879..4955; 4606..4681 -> 1.16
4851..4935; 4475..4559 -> 1.24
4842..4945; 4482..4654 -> 1.18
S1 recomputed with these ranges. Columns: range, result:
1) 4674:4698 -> 5.95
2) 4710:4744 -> 5.93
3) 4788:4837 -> 6.15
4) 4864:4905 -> 5.89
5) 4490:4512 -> 5.91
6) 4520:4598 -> 4.98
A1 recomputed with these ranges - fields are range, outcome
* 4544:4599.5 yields 6.31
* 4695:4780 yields 6.54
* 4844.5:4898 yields 6.32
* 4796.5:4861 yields 6.63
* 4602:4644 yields 6.59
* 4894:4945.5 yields 6.62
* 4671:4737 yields 6.23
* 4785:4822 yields 6.98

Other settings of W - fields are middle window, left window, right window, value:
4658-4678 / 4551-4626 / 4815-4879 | 0.06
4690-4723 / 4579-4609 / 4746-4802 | 0.05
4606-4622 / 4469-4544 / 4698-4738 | -0.08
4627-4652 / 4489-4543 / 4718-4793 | 0.00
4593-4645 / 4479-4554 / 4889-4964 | -0.06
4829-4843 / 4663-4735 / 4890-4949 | -0.03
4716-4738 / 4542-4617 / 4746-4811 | 0.05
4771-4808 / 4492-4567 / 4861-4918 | -0.08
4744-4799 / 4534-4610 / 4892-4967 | -0.05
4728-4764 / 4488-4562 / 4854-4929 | -0.07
